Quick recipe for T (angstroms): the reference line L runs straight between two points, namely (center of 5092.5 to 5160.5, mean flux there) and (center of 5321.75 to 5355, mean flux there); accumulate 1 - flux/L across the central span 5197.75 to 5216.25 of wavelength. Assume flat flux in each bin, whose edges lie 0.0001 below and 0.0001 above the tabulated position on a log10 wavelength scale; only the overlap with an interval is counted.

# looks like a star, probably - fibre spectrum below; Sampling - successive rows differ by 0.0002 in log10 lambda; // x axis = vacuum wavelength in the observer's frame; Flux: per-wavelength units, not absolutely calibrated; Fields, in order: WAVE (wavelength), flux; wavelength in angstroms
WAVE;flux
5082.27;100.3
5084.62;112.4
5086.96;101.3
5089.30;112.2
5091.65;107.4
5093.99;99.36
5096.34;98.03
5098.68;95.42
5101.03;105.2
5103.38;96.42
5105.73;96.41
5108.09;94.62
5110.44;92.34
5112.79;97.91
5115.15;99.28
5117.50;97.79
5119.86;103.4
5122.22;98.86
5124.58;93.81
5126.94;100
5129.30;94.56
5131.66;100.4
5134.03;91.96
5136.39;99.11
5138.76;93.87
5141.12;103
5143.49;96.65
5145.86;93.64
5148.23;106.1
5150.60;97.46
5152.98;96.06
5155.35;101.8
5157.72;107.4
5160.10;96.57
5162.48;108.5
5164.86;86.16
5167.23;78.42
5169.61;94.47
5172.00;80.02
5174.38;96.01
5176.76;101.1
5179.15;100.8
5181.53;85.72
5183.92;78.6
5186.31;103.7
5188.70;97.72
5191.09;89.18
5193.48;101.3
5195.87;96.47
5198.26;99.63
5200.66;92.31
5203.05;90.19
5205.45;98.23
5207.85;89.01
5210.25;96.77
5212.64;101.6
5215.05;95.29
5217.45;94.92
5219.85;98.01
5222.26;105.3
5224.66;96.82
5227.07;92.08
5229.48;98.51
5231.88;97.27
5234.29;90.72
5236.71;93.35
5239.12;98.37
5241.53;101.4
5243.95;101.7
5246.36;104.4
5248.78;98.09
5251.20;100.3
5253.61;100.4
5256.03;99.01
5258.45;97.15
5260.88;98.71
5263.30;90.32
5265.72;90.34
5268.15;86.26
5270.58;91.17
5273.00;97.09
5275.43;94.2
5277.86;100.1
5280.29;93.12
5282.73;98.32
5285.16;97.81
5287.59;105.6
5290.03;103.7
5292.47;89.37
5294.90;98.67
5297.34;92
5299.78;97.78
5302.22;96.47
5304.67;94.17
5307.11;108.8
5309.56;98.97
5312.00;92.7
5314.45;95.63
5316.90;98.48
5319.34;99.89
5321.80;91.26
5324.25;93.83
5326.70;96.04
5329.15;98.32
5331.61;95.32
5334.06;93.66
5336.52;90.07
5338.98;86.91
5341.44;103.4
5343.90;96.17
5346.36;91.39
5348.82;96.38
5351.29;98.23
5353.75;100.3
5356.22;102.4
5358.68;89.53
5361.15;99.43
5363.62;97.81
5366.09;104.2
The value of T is 0.4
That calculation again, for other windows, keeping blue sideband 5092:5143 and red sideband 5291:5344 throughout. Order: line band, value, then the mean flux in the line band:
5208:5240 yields 0.07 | 96.6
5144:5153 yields -0.09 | 98.4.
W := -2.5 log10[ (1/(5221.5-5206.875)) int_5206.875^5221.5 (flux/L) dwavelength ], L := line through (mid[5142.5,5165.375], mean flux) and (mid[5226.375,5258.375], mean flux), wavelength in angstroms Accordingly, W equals 0.03 mag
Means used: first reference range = 99.4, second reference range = 98.2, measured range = 96.3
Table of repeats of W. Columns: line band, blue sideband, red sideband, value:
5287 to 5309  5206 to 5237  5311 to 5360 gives -0.03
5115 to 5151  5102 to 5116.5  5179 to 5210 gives -0.03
